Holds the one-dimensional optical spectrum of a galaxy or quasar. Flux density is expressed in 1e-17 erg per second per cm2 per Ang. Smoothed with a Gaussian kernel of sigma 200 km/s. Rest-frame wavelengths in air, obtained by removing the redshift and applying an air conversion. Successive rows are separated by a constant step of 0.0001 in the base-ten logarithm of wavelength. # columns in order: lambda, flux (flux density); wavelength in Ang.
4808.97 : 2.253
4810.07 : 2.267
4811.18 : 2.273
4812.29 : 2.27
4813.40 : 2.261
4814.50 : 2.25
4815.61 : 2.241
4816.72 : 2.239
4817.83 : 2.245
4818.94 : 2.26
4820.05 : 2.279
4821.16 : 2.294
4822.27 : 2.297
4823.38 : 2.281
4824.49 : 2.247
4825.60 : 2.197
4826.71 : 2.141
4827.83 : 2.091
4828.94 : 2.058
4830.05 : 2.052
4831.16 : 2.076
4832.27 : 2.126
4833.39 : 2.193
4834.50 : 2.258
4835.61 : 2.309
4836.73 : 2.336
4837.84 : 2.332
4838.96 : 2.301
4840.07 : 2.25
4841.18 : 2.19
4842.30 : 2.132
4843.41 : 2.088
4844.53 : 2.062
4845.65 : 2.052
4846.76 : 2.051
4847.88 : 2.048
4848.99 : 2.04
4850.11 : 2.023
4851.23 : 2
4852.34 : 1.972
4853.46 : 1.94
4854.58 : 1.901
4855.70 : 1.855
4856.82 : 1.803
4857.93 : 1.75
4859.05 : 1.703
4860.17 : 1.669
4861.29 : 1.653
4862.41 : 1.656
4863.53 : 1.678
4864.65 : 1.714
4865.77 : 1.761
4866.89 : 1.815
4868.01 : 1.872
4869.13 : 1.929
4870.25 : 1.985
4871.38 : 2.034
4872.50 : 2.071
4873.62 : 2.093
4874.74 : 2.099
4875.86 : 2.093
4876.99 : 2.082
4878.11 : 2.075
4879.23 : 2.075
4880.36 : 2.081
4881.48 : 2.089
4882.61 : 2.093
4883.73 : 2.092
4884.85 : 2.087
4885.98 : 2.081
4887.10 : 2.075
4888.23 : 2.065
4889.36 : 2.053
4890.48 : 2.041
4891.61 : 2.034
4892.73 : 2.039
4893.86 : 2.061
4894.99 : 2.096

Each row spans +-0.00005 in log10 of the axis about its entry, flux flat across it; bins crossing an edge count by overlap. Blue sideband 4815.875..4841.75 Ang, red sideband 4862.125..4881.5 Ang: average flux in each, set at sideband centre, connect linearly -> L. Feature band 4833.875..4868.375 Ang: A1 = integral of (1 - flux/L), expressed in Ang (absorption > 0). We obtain 1.9 Ang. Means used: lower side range 2.22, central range 1.98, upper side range 1.96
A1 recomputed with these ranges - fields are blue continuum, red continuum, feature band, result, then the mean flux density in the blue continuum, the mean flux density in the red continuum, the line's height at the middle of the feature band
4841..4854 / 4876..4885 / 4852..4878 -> 2.37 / 2.05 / 2.08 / 2.07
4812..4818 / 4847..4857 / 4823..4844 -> -0.86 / 2.25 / 1.96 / 2.11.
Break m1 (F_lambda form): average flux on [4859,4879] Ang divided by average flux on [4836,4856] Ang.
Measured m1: 0.9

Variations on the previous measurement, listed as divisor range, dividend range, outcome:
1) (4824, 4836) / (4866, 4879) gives 0.93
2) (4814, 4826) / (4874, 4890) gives 0.92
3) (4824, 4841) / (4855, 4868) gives 0.79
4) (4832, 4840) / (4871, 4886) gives 0.92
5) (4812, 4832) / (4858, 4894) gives 0.89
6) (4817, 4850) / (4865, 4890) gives 0.93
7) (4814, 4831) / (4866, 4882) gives 0.92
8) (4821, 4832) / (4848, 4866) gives 0.84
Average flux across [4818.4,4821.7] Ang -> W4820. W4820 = 2.28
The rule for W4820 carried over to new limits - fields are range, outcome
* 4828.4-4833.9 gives 2.1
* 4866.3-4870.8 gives 1.9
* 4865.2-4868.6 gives 1.82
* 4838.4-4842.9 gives 2.22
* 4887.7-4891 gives 2.05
